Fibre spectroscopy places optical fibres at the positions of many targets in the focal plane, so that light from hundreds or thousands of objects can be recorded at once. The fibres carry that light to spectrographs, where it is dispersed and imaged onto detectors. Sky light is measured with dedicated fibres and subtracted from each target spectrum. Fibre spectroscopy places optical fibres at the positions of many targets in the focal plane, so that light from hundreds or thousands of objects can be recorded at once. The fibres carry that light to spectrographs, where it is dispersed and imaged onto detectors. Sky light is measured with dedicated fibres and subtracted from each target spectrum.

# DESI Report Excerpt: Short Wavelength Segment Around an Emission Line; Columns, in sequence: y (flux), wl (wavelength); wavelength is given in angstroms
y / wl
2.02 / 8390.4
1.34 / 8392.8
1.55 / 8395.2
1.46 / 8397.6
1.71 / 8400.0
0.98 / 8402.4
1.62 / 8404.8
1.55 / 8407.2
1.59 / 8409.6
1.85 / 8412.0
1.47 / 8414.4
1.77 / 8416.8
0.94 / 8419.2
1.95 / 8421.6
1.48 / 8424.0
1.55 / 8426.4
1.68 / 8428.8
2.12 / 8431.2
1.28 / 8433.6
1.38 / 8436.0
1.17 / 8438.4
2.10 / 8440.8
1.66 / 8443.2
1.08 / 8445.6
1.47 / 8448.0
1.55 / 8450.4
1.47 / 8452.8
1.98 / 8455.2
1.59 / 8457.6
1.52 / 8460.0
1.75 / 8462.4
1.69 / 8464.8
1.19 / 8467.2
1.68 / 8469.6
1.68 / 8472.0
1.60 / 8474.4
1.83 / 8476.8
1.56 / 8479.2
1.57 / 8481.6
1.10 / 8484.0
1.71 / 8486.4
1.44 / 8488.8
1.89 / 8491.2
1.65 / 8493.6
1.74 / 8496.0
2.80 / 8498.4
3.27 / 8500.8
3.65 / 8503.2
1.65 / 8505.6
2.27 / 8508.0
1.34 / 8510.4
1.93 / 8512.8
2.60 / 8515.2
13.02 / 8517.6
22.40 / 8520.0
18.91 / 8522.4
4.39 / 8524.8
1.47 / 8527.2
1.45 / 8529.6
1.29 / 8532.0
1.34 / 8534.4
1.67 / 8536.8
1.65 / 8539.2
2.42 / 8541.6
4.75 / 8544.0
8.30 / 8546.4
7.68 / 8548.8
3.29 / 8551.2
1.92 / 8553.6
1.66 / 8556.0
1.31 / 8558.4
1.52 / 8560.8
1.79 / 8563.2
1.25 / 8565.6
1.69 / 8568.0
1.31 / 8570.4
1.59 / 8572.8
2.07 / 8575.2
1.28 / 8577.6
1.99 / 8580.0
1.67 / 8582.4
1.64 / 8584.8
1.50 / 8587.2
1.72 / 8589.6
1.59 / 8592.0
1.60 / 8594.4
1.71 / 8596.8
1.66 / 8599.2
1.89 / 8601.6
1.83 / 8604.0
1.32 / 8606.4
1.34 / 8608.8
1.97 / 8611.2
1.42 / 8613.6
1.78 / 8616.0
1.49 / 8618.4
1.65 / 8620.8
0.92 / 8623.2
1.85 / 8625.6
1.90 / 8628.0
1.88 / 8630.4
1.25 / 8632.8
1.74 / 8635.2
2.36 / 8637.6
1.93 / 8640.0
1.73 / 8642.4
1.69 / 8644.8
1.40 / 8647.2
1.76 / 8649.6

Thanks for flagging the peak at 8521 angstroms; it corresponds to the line H-alpha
